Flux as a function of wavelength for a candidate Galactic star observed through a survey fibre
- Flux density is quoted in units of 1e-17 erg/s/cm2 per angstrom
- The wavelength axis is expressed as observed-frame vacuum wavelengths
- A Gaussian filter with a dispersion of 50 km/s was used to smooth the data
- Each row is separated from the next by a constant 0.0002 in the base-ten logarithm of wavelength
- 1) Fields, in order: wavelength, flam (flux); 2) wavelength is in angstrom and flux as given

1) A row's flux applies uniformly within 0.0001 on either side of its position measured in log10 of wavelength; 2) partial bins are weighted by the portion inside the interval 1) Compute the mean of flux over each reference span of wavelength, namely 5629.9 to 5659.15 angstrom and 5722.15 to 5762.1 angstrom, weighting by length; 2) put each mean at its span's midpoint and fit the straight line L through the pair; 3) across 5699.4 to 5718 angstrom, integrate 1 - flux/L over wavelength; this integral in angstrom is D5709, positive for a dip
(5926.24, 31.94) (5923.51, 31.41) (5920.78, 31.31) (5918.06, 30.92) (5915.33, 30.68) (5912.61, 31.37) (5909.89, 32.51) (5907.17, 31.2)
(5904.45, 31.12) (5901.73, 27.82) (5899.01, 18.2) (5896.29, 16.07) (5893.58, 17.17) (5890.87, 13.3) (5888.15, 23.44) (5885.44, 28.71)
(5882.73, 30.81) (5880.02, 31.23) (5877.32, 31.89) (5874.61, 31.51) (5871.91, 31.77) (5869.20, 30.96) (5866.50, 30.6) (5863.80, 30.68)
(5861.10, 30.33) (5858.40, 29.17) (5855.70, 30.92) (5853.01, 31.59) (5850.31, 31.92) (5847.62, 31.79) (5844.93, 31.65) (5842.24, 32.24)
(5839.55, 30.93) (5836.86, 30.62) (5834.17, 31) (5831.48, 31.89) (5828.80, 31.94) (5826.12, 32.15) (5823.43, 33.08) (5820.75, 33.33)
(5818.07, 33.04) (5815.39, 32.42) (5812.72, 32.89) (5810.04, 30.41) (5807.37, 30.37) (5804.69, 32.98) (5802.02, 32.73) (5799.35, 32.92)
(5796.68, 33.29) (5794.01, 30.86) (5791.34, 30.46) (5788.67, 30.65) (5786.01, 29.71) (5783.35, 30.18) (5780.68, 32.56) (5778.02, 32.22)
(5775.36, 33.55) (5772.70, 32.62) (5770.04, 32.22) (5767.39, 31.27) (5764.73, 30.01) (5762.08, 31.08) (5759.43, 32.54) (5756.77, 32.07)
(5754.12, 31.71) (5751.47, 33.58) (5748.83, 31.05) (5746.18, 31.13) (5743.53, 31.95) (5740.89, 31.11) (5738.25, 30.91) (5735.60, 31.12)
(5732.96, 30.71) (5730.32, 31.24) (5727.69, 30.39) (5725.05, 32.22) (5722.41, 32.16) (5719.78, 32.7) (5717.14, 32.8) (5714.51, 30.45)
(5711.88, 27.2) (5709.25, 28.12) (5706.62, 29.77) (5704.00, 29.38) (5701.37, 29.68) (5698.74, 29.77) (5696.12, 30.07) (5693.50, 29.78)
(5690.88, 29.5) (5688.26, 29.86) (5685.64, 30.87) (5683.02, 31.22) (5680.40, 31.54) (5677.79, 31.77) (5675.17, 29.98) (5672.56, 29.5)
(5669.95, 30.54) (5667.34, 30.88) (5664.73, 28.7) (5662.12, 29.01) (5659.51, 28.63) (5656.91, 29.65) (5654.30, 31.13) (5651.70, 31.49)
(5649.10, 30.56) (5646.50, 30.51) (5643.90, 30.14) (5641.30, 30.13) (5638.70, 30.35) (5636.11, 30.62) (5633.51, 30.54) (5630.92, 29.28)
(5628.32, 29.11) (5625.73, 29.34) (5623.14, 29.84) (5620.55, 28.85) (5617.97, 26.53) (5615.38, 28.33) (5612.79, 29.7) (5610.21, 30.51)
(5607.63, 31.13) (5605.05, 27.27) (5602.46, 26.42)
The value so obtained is 1.0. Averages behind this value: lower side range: 30.4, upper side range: 31.6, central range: 29.6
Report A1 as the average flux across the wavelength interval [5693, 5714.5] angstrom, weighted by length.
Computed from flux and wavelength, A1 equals 29.3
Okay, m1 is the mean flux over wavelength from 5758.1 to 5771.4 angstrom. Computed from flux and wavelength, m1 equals 31.4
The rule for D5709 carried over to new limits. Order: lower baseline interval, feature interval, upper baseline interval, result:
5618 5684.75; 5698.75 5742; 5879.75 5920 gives -2.4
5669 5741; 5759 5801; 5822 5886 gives -1.0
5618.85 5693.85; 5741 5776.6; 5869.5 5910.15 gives -4.3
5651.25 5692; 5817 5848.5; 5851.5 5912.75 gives -3.9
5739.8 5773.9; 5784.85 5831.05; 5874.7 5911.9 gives -3.8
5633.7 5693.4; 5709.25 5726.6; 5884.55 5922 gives -1.0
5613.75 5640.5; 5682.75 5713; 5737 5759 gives 1.1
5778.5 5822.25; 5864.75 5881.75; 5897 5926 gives -0.6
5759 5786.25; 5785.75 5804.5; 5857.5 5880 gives -0.1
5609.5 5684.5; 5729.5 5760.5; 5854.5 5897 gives -2.9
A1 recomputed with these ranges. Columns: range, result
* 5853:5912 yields 27.7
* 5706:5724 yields 30.5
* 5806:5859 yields 31.7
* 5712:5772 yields 31.5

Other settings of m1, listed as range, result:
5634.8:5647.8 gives 30.3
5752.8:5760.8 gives 32.1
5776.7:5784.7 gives 31.6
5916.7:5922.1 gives 31.1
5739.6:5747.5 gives 31.4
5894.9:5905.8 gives 23.3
